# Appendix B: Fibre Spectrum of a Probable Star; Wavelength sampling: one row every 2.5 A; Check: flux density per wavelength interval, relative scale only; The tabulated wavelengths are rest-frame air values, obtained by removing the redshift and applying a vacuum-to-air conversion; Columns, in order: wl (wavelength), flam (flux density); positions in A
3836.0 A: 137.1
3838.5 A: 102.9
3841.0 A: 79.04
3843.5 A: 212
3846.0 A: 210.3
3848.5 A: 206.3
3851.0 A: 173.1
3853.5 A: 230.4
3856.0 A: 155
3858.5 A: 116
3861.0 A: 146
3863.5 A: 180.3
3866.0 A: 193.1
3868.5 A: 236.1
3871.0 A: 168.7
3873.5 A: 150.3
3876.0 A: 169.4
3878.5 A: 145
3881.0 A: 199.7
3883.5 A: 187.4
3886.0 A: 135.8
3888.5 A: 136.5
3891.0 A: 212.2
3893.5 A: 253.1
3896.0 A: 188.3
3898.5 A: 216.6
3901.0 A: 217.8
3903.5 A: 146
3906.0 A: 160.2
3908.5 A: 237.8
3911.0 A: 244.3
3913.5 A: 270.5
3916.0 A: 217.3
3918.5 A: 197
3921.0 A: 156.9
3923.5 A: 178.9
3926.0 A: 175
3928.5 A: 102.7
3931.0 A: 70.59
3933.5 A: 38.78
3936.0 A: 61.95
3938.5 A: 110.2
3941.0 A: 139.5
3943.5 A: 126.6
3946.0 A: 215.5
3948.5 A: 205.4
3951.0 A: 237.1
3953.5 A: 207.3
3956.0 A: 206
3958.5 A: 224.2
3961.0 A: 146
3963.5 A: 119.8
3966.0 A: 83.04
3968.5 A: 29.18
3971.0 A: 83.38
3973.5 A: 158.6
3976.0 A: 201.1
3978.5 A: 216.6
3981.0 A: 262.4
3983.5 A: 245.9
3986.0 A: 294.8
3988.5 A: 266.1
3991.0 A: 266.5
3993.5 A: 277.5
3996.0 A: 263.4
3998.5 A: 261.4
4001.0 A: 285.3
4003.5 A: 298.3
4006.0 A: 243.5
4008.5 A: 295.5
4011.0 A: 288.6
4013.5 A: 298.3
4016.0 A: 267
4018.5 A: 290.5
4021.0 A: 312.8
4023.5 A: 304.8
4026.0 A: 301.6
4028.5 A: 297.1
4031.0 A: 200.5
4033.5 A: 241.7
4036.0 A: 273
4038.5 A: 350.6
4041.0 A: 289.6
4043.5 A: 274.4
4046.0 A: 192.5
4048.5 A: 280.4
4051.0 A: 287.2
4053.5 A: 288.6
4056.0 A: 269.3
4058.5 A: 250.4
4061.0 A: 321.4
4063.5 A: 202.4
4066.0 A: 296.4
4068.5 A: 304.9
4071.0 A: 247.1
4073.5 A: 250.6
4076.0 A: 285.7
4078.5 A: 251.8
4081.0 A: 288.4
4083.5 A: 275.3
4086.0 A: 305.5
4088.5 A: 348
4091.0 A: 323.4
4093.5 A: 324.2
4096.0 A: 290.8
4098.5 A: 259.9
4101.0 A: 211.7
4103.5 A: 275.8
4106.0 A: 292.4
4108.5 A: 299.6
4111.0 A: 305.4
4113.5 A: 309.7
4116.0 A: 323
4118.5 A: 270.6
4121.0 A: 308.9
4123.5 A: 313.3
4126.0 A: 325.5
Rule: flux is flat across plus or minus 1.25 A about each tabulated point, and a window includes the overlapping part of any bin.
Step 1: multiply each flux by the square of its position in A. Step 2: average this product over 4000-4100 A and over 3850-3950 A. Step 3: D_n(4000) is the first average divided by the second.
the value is 1.8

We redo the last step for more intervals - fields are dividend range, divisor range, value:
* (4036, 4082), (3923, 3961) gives 1.90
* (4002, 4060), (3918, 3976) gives 2.03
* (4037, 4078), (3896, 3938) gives 1.75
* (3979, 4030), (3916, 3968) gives 1.92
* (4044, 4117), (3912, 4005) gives 1.60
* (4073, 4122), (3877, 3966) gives 1.84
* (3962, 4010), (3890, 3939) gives 1.31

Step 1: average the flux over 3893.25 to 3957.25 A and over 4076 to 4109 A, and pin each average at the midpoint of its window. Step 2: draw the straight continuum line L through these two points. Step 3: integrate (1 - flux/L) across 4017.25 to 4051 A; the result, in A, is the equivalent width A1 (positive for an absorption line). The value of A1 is -4.1 A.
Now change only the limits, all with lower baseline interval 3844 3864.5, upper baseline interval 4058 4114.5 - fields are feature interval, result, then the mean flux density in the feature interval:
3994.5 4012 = -2.15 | 276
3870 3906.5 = 2.72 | 180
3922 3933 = 4.43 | 126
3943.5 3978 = 9.66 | 163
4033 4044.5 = -1.17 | 289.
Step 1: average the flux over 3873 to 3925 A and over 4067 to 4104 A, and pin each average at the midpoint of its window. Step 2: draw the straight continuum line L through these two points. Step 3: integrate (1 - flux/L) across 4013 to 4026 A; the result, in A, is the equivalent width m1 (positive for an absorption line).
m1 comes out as -2.3 A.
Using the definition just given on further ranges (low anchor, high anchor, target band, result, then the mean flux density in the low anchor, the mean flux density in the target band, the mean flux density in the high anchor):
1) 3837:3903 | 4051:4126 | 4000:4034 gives -4.1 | 177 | 281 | 287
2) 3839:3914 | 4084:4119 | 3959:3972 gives 7.3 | 184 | 100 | 296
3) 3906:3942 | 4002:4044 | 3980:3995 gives -1.9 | 157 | 269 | 284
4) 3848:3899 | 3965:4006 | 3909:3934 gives 3.2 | 180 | 171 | 220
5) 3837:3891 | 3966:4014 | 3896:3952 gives 8.2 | 169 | 170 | 234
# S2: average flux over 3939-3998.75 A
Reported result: 195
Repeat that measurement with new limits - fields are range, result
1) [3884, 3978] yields 166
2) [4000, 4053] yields 280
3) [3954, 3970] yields 137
